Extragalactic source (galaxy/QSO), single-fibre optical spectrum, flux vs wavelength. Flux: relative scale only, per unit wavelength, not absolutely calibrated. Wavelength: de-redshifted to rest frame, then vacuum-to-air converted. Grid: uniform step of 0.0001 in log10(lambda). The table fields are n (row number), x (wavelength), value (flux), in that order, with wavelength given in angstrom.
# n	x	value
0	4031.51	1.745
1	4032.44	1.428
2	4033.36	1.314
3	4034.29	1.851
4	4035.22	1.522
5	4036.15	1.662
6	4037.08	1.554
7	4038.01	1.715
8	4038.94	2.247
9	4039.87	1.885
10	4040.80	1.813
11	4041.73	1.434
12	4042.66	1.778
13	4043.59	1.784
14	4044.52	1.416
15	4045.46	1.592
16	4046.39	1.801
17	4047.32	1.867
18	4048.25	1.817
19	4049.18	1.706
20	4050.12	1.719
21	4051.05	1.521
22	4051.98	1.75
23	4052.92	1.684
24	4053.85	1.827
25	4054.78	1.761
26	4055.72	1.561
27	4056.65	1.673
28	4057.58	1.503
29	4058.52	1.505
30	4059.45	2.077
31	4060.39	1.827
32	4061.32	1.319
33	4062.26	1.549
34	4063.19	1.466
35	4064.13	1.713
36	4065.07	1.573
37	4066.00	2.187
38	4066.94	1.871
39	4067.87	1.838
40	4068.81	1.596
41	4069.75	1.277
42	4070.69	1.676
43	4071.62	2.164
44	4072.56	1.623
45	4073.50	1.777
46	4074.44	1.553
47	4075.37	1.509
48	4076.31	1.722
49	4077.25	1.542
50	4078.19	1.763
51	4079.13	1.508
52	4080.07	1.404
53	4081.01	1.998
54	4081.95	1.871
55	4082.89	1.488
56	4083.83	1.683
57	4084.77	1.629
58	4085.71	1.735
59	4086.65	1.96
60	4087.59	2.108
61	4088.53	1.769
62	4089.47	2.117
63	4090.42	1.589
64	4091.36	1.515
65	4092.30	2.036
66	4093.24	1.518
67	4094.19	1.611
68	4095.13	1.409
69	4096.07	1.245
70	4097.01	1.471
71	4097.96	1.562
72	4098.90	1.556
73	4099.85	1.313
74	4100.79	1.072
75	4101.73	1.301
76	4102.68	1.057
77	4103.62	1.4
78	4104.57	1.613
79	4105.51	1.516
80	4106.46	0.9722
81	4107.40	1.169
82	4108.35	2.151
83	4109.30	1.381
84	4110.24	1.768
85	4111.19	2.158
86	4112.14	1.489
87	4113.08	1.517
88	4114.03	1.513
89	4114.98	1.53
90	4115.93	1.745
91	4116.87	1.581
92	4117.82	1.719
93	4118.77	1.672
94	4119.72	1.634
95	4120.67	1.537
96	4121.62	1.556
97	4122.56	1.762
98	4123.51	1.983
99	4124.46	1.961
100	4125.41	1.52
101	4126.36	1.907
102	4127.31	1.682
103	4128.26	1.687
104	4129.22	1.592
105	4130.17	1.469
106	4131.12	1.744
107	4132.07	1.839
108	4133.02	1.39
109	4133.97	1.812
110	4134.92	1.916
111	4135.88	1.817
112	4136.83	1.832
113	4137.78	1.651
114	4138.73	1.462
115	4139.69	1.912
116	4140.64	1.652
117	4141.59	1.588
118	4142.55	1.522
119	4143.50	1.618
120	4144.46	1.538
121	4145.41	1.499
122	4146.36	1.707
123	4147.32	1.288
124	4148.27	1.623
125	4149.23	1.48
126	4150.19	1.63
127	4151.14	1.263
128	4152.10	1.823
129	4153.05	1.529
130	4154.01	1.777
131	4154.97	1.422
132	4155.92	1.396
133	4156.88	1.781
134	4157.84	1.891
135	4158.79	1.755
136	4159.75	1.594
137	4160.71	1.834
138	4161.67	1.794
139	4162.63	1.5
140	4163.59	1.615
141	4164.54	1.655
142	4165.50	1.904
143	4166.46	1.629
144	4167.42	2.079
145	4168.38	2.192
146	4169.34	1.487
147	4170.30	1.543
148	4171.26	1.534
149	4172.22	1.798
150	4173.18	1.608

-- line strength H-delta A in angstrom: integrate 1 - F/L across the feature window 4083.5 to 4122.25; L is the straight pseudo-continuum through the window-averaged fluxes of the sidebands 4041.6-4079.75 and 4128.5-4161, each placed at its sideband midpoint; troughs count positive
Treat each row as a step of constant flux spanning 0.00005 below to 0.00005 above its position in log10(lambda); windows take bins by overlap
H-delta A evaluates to 1.8 angstrom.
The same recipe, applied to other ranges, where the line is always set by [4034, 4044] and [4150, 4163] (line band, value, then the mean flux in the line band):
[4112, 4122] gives 0.5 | 1.59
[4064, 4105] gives 1.8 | 1.63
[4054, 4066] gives 0.5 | 1.65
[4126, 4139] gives -0.3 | 1.7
